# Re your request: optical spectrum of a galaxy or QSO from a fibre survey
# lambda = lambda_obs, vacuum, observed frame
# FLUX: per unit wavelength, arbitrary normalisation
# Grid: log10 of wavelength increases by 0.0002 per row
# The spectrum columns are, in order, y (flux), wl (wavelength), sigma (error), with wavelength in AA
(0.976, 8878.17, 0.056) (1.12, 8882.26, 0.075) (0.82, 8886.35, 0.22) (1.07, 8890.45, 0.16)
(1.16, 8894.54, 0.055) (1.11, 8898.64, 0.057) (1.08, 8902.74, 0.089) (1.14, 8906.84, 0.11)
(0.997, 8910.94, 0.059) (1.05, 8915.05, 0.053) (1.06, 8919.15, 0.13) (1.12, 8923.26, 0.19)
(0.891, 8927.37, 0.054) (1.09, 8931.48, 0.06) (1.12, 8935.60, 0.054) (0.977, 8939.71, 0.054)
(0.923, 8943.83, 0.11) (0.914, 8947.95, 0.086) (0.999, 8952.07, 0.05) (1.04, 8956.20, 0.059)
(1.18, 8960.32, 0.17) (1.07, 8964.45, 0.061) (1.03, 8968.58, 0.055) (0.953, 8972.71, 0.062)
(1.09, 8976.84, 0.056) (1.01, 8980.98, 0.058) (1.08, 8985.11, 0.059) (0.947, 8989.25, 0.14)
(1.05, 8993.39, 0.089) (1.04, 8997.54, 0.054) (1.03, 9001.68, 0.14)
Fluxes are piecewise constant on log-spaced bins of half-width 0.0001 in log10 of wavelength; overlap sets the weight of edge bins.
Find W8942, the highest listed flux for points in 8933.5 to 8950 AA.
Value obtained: 1.12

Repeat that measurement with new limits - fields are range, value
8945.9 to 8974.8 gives 1.18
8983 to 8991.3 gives 1.08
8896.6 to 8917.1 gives 1.14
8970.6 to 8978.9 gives 1.09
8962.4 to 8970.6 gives 1.07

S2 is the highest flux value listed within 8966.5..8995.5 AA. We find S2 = 1.09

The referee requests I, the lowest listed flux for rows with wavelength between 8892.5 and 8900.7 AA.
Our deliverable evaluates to 1.11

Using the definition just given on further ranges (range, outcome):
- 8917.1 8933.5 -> 0.891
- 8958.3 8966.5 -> 1.07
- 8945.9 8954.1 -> 0.914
